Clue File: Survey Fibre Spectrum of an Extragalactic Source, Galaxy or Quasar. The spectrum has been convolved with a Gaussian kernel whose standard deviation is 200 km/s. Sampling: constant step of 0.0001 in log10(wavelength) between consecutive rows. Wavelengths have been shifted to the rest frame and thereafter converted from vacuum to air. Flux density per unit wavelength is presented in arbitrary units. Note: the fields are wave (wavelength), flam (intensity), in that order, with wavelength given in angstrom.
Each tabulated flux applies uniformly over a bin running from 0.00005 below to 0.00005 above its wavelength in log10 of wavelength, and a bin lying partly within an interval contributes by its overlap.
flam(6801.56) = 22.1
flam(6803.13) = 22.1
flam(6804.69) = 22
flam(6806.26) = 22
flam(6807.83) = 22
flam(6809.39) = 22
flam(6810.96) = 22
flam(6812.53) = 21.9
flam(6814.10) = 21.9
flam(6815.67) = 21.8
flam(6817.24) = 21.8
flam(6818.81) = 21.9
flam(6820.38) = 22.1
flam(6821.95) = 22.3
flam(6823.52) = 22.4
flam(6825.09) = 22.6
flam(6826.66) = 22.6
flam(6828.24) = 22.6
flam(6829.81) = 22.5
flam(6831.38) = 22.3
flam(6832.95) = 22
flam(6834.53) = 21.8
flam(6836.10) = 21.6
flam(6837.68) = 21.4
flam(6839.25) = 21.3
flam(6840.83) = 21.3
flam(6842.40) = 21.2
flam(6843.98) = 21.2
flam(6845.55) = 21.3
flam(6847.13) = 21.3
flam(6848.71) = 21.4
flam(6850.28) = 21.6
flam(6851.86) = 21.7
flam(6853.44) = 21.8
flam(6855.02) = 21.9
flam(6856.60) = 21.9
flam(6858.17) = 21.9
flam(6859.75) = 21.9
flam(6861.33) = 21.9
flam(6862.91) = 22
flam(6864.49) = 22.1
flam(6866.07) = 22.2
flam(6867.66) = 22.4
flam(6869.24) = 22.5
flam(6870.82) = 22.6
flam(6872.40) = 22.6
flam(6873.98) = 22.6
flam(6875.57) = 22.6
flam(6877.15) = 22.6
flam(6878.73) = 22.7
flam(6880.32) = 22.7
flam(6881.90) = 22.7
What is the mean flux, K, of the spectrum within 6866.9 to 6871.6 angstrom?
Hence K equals 22.5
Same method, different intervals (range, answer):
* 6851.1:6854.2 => 21.7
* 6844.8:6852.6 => 21.5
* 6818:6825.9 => 22.3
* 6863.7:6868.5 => 22.2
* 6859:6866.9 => 22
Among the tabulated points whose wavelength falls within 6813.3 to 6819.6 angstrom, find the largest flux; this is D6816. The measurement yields 21.9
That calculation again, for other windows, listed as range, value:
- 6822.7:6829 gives 22.6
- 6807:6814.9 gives 22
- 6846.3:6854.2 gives 21.8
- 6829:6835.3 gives 22.5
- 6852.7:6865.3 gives 22.1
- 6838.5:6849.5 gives 21.4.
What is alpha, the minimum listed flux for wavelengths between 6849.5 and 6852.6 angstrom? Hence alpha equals 21.6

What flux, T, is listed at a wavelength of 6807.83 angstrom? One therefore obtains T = 22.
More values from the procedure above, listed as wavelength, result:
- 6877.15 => 22.6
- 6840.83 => 21.3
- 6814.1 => 21.9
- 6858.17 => 21.9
